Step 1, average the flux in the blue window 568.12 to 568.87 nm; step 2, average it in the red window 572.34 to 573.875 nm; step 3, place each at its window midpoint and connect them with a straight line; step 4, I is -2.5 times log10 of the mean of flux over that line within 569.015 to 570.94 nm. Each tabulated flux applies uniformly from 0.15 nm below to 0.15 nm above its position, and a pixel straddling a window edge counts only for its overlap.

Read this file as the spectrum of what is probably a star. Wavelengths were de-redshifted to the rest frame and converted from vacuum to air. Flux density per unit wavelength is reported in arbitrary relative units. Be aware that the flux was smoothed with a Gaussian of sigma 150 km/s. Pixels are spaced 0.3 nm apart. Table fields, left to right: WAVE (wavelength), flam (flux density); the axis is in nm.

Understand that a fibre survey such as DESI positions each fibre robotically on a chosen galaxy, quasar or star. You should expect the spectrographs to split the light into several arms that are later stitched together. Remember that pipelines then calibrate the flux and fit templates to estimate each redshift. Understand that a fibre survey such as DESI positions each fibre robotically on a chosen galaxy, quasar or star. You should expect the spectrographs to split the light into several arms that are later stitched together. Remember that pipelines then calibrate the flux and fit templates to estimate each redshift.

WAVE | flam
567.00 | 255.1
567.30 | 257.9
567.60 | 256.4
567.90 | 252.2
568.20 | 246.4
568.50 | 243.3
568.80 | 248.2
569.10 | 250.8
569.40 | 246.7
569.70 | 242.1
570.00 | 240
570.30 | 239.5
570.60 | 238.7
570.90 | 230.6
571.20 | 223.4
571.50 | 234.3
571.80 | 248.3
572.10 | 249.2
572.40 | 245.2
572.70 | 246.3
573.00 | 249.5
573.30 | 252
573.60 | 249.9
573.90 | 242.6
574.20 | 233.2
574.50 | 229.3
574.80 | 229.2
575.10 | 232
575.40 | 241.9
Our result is 0.02 mag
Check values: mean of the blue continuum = 246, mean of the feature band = 241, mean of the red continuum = 248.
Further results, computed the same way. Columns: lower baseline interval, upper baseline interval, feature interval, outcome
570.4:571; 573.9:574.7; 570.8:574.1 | -0.04 mag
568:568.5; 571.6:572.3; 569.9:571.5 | 0.06 mag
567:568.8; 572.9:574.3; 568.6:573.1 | 0.03 mag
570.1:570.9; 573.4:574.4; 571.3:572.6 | -0.02 mag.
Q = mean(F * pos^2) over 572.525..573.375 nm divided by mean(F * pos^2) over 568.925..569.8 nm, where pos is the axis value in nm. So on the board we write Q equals 1.02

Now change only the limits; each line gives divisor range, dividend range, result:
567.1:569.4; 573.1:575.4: 0.97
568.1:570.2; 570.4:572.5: 0.98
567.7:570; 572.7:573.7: 1.03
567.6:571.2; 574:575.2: 0.97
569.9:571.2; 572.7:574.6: 1.04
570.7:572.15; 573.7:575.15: 1.00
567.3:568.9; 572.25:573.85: 1.01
